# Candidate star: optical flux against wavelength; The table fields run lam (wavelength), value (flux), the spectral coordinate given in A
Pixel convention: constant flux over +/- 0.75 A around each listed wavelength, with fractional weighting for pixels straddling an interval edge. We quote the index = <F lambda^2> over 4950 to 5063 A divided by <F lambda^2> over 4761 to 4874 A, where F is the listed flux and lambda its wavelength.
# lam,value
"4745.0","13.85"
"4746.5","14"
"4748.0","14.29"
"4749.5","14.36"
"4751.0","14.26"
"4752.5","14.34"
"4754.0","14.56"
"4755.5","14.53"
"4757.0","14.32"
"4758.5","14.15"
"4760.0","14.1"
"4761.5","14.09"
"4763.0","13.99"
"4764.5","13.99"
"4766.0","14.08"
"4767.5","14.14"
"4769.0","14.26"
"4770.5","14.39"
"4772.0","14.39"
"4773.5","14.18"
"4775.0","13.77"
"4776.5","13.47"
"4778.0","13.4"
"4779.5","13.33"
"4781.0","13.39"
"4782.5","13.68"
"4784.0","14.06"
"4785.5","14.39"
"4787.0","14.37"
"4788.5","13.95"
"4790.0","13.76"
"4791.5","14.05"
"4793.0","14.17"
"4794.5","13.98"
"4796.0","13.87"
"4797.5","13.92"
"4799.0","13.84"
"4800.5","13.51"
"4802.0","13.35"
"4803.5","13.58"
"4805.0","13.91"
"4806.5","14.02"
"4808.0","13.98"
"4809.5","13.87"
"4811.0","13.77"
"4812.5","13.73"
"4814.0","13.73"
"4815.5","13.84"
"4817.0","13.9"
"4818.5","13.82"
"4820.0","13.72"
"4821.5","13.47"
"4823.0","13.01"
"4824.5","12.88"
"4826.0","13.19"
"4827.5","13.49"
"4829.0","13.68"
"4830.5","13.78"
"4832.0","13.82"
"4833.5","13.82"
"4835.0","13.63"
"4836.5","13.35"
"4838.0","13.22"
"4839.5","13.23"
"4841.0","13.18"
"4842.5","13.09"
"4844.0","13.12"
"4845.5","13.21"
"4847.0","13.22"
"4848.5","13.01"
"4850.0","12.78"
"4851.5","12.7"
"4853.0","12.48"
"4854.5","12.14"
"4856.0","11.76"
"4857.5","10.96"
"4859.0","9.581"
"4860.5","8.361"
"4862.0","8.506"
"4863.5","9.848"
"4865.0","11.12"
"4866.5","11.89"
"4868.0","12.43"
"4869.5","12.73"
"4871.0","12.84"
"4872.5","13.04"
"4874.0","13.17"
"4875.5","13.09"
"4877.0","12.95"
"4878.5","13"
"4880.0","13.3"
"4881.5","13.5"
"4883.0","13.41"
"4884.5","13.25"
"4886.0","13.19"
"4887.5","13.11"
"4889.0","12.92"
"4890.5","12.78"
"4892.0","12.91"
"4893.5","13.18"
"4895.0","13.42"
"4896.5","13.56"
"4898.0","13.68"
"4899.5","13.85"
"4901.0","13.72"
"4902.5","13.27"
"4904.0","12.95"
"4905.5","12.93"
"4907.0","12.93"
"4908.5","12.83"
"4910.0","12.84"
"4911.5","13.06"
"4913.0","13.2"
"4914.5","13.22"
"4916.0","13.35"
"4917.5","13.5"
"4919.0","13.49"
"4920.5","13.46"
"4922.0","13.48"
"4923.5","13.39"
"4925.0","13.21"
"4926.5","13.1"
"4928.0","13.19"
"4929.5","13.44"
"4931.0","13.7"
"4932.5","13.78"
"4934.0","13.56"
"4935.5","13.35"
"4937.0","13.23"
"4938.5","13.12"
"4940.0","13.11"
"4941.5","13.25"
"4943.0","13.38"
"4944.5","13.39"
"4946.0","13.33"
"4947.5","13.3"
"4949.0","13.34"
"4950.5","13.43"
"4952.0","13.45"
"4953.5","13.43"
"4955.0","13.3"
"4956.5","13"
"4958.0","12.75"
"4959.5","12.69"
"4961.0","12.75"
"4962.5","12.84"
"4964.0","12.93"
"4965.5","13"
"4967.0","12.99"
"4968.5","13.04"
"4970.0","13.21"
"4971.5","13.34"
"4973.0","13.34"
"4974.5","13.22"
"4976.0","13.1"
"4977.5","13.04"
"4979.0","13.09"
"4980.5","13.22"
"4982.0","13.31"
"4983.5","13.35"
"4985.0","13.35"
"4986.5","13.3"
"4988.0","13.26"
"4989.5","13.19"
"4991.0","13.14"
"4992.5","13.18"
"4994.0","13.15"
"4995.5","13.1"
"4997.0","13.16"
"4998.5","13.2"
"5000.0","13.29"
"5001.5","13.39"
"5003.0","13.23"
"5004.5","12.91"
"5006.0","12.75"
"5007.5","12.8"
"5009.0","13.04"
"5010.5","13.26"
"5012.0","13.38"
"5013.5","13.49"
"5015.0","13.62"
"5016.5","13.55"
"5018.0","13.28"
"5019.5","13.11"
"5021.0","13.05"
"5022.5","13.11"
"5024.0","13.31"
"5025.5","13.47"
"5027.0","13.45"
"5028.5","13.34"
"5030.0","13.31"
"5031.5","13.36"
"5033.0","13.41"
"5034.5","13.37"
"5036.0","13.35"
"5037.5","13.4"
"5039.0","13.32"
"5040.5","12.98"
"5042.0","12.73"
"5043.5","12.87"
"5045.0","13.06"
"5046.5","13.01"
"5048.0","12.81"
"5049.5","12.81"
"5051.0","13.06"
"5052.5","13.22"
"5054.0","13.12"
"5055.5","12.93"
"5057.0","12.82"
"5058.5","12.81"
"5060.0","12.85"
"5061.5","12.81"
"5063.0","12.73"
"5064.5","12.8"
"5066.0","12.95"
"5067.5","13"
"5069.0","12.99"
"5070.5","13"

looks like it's 1.07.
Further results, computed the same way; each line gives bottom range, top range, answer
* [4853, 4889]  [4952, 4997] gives 1.13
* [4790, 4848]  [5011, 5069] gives 1.06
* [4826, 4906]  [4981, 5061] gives 1.10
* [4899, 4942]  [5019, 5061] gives 1.04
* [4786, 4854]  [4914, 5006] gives 1.03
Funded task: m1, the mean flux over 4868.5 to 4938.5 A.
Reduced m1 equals 13.2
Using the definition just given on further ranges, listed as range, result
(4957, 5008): 13.1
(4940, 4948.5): 13.3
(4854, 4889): 12.1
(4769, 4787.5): 13.9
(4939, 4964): 13.2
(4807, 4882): 12.8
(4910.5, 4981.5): 13.2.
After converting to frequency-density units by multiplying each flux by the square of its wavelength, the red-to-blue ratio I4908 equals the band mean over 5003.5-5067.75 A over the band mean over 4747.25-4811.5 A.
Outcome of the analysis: 1.04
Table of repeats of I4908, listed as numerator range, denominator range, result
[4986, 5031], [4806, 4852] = 1.06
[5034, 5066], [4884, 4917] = 1.05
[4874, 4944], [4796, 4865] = 1.06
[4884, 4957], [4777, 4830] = 1.02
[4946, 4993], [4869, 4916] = 1.03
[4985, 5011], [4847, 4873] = 1.20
